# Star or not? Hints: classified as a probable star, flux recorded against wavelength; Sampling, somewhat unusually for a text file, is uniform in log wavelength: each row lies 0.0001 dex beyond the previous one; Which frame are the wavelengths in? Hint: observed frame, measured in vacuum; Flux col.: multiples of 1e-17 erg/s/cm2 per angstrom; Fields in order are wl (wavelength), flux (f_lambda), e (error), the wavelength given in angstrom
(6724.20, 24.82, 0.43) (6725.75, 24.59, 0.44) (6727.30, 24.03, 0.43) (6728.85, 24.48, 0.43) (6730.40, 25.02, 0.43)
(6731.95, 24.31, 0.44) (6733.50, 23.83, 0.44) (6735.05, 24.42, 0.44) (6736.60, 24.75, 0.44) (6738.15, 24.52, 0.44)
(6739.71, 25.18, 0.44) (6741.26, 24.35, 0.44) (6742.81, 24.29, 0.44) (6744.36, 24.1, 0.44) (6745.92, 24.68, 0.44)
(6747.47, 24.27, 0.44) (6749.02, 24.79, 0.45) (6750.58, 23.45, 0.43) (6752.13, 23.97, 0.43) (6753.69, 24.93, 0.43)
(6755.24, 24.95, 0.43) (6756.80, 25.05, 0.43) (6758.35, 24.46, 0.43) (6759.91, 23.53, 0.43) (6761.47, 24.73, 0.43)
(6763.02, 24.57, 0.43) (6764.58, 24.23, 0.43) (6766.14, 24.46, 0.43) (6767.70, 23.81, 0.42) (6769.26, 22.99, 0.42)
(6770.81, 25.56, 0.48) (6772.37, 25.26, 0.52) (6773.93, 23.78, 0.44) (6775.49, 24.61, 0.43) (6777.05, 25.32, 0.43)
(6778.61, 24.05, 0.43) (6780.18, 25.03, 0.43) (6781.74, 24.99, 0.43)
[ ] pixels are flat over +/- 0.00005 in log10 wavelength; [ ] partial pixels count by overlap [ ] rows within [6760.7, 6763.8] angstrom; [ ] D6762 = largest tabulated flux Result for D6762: 24.73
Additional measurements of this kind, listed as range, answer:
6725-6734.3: 25.02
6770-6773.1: 25.56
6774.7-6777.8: 25.32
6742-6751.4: 24.79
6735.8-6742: 25.18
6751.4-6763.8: 25.05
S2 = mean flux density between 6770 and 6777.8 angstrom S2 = 24.9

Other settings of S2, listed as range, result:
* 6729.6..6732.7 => 24.7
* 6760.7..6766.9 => 24.5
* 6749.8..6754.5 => 24.1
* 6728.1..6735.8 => 24.4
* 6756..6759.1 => 24.8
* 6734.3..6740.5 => 24.7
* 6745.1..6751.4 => 24.3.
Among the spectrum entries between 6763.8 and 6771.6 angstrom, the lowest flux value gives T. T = 22.99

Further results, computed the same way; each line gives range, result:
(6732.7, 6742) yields 23.83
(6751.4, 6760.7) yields 23.53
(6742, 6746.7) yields 24.1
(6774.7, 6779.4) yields 24.05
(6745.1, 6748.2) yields 24.27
